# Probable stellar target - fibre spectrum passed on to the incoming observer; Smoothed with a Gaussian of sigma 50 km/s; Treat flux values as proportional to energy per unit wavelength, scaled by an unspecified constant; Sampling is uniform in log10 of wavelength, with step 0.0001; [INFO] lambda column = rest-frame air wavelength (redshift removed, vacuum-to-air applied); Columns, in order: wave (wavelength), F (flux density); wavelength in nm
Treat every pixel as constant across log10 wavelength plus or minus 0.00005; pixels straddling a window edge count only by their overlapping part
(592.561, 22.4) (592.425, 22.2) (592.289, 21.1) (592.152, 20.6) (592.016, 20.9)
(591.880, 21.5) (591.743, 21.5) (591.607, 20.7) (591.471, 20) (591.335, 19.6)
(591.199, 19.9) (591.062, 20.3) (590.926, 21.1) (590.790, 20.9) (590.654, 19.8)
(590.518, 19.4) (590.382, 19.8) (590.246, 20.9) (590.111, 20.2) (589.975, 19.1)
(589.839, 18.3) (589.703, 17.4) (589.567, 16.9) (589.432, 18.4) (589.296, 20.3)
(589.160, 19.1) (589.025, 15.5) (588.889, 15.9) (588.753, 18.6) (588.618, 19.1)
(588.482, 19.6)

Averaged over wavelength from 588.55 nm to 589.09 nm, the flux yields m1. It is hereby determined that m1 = 17.3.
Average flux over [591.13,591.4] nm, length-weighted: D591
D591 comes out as 19.7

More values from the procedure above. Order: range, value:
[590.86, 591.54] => 20.2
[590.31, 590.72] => 19.7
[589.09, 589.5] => 19.3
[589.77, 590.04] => 18.7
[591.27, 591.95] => 20.7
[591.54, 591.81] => 21.1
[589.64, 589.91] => 17.8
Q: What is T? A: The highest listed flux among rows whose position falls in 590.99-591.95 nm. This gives 21.5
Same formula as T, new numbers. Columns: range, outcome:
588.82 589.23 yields 19.1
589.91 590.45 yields 20.9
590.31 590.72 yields 19.8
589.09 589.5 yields 20.3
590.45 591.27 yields 21.1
